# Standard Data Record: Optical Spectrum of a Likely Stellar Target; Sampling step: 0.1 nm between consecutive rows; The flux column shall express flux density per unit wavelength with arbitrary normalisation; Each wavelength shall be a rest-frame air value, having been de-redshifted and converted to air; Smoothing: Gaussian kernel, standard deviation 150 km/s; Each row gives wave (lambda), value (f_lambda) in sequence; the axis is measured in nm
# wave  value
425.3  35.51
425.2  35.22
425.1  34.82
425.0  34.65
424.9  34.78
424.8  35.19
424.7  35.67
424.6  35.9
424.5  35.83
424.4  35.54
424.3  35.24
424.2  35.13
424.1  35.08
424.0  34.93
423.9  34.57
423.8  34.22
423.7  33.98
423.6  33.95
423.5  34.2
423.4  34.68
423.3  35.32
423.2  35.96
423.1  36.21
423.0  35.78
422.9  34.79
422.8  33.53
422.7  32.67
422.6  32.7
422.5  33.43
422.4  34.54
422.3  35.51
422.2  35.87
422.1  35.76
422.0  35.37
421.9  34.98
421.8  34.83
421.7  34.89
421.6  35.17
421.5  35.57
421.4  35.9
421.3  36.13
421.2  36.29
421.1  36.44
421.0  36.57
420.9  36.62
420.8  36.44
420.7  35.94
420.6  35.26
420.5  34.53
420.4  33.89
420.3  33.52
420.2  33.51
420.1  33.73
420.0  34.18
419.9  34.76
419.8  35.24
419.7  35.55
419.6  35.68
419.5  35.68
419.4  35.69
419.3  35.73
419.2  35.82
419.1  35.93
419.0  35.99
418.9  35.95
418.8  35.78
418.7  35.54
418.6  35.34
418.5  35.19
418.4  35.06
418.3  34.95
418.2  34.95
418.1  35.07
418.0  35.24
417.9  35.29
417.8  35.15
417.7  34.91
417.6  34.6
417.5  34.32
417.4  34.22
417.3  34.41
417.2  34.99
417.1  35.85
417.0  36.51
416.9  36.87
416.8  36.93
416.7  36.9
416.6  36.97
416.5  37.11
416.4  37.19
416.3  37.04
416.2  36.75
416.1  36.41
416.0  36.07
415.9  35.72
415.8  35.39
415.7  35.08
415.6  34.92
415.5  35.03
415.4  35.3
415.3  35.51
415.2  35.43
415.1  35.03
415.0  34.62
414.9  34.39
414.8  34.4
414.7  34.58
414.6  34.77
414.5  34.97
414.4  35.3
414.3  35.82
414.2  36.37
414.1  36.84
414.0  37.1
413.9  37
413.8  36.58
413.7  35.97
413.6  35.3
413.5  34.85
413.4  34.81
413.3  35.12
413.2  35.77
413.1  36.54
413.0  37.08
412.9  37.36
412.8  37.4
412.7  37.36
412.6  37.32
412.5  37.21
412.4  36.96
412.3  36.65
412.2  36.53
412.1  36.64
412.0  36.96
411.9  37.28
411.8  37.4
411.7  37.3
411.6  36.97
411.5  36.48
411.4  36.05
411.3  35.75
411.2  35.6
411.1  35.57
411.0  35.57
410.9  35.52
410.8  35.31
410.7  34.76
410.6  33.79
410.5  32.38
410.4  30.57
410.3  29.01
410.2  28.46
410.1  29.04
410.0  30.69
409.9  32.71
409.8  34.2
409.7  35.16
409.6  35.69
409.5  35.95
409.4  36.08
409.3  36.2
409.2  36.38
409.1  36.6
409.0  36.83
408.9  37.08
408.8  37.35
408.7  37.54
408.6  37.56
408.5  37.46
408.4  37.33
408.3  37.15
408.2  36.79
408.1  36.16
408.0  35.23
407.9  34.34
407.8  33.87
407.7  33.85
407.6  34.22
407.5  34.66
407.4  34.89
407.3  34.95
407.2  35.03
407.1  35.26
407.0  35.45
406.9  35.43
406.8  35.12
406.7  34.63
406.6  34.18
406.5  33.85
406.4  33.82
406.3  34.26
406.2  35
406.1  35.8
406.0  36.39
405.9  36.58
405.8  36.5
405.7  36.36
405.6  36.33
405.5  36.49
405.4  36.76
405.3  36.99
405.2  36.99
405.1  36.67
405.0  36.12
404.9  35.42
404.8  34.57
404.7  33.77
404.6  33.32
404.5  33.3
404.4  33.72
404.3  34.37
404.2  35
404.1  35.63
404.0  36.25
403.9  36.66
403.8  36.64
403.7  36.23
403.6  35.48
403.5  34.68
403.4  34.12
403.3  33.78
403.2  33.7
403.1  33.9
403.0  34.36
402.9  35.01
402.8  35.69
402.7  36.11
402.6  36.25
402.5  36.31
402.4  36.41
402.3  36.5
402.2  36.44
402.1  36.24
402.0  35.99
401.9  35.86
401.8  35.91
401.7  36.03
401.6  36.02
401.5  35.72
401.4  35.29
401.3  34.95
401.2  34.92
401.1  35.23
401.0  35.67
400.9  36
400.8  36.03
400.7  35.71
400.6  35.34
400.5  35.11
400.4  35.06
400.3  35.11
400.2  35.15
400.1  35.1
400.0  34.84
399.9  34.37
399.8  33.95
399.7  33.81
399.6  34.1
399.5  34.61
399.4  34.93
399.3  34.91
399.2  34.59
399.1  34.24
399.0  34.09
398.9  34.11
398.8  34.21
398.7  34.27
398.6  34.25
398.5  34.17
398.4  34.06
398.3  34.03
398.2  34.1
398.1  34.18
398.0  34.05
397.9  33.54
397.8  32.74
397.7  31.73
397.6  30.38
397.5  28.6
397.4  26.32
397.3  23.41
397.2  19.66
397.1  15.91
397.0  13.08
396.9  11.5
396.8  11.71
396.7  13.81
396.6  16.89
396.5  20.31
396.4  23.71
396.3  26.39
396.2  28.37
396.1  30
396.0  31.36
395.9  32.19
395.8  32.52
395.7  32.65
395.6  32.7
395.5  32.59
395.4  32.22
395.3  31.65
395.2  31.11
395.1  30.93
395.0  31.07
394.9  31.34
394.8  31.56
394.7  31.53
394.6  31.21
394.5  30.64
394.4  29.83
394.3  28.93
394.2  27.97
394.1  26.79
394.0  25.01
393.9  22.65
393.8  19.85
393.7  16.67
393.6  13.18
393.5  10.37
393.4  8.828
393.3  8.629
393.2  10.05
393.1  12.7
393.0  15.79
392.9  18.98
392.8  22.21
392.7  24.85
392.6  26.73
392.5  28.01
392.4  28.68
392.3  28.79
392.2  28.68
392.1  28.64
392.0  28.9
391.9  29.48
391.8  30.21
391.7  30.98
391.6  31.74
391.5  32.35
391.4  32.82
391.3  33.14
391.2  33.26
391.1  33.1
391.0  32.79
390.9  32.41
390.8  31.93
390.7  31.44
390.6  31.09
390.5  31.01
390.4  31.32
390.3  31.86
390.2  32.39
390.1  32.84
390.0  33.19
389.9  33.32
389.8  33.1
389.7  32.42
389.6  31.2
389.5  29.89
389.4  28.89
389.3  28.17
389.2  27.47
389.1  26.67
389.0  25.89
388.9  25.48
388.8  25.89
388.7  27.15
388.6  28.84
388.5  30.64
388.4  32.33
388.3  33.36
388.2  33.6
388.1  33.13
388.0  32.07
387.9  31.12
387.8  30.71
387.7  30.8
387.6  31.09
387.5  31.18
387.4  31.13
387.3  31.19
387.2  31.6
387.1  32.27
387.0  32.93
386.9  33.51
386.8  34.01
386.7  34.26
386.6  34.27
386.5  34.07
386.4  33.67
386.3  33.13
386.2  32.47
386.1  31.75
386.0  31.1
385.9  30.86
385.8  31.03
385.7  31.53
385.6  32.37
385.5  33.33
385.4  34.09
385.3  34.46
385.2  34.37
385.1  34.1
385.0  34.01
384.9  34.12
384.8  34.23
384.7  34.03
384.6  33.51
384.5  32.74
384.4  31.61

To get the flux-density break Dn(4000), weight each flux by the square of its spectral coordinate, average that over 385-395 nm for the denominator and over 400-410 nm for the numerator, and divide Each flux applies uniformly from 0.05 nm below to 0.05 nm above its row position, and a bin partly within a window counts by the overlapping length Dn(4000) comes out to 1.32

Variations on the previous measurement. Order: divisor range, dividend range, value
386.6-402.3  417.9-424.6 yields 1.34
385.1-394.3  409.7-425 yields 1.40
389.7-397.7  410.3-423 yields 1.50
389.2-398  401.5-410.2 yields 1.40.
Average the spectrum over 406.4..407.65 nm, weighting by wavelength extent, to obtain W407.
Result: 34.8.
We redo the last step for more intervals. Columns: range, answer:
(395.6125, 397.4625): 23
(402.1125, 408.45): 35.4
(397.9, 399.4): 34.2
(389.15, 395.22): 27.4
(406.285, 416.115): 35.4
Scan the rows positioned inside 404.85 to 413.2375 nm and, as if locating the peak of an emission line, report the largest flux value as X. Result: 37.56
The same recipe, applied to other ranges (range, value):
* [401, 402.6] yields 36.5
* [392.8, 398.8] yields 34.27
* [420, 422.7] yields 36.62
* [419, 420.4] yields 35.99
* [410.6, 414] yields 37.4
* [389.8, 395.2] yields 33.32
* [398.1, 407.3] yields 36.99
